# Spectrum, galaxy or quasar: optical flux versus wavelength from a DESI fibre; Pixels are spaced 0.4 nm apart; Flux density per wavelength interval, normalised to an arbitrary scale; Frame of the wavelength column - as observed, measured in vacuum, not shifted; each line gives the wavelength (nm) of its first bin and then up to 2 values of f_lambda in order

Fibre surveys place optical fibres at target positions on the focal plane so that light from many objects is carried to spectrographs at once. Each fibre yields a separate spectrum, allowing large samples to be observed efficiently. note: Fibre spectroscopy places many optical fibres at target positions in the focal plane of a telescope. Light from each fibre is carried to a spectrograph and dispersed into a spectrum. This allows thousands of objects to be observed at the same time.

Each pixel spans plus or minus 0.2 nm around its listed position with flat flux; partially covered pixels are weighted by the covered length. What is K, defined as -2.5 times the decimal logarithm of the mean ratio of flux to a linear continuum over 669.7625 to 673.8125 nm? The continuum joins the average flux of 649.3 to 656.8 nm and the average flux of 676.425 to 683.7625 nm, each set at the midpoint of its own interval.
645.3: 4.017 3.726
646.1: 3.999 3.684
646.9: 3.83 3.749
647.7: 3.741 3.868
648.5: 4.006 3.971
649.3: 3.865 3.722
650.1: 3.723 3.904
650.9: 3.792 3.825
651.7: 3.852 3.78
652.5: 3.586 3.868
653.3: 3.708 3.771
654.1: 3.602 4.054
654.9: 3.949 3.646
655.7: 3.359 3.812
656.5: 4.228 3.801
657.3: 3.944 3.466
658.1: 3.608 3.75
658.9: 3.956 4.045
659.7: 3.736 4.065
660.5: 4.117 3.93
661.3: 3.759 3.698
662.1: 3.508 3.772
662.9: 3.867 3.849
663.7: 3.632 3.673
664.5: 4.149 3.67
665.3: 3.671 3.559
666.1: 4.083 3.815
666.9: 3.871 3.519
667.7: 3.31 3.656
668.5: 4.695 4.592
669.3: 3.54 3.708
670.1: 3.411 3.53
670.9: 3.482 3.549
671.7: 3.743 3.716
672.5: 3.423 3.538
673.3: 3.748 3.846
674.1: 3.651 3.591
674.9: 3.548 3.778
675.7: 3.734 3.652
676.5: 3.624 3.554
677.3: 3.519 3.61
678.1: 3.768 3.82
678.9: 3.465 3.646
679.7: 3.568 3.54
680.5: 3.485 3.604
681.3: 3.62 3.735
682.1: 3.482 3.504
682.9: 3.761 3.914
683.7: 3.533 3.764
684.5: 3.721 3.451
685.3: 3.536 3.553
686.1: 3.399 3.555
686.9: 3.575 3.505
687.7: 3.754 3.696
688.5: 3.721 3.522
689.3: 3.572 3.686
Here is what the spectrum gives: 0.02 mag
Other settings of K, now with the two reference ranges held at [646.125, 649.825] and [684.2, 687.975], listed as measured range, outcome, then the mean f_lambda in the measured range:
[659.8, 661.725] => -0.05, 3.92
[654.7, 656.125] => 0.03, 3.68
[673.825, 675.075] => 0.01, 3.61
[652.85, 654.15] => 0.02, 3.74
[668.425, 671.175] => -0.03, 3.8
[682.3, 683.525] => -0.04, 3.72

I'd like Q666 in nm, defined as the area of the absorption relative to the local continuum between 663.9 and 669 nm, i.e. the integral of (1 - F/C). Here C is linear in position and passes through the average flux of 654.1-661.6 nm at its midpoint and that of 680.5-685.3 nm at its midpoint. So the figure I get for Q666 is -0.12 nm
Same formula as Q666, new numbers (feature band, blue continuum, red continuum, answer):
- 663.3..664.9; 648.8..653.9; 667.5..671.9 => -0.02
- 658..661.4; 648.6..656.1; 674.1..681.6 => -0.15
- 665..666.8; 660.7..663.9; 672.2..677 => -0.03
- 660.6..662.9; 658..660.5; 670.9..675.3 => 0.05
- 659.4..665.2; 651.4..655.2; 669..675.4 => -0.16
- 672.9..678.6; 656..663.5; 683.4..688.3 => 0.03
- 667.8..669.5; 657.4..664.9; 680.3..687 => -0.15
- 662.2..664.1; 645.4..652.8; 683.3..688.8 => -0.01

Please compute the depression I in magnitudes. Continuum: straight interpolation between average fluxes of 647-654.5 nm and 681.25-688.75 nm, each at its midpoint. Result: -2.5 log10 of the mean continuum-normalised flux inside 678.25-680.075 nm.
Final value 0.01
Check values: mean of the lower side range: 3.8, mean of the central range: 3.62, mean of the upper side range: 3.62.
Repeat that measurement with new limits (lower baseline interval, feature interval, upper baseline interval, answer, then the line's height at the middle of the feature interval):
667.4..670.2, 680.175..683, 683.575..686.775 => 0.01 mag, 3.63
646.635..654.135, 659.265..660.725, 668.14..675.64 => -0.06 mag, 3.77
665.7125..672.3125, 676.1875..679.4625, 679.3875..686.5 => 0.01 mag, 3.66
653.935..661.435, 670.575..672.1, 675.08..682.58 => 0.03 mag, 3.69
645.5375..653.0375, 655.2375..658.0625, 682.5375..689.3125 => 0.01 mag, 3.78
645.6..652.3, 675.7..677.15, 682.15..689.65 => 0.01 mag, 3.67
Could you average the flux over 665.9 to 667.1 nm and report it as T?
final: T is 3.92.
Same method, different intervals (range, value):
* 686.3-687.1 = 3.57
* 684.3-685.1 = 3.59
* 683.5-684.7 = 3.67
